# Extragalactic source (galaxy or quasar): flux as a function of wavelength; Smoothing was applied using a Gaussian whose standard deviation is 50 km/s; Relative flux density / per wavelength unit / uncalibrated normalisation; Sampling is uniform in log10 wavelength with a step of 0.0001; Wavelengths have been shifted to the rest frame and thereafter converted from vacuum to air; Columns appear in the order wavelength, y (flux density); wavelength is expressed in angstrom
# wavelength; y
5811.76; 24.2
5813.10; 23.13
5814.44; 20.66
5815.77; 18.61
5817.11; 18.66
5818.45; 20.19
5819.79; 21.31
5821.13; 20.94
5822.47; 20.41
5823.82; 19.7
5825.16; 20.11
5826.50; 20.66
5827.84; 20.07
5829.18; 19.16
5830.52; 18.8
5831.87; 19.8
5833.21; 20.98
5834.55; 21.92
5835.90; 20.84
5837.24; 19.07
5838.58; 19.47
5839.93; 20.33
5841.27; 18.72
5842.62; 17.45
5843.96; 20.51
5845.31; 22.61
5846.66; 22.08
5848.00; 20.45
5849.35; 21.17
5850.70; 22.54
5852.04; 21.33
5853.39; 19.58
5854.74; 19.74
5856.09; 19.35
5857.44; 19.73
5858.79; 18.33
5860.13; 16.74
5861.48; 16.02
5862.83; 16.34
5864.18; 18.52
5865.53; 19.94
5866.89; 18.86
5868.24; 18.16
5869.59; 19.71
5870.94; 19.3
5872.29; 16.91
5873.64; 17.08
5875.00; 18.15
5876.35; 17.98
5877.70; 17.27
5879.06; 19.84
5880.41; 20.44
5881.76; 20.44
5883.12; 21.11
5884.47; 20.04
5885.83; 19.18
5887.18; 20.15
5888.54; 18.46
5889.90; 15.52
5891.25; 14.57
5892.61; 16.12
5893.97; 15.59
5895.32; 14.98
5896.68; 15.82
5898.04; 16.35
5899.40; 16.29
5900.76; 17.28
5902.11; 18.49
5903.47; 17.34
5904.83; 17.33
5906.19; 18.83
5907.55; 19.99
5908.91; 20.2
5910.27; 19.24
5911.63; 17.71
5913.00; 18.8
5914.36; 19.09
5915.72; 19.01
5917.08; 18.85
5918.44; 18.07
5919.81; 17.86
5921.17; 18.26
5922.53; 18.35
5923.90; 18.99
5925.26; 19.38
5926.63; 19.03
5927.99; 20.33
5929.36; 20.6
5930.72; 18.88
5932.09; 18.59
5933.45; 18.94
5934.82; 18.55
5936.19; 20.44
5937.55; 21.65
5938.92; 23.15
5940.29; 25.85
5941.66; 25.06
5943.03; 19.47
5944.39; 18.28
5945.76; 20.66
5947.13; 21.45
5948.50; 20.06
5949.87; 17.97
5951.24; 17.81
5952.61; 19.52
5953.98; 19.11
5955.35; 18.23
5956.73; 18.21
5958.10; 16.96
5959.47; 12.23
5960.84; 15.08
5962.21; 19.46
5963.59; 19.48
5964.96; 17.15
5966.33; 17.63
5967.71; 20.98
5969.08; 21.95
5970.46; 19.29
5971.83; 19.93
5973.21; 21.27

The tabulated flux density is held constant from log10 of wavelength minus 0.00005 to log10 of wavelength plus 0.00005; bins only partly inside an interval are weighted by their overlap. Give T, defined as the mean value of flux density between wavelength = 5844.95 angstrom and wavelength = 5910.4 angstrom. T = 18.6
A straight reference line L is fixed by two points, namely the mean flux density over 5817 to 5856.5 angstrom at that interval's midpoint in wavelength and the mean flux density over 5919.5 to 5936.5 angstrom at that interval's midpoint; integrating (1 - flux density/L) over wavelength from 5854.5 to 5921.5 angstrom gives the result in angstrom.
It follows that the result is 4.9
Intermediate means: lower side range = 20.3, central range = 18.2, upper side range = 19.1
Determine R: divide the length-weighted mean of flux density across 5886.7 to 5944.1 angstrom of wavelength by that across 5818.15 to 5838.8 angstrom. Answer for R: 0.93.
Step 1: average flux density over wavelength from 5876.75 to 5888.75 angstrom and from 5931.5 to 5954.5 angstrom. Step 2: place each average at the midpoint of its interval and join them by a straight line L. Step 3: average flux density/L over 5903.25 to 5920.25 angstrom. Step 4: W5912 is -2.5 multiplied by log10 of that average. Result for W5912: 0.08 mag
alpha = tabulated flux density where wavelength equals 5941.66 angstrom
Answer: 25.06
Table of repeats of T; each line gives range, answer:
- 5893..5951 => 19.1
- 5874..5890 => 19.1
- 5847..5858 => 20.5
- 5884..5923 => 17.8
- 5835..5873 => 19.4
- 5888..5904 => 16.4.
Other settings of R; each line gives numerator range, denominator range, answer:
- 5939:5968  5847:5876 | 1.01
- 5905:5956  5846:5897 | 1.05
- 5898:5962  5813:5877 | 0.97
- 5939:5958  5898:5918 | 1.09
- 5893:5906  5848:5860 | 0.83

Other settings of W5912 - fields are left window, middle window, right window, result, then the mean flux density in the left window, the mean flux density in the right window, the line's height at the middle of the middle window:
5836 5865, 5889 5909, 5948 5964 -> 0.112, 19.6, 17.8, 18.7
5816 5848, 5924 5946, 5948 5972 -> -0.101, 20.1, 18.3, 18.7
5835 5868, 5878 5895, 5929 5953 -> 0.087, 19.6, 20.4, 19.9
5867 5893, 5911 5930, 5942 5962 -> -0.026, 18.5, 18.4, 18.4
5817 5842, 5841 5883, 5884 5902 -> -0.043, 20.1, 17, 18.5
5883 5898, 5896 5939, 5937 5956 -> 0.006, 17.2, 20.6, 18.8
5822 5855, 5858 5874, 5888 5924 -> 0.069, 20.3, 17.7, 19.2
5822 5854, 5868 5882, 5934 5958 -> 0.092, 20.3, 20.2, 20.3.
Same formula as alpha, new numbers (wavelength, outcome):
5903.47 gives 17.34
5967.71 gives 20.98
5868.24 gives 18.16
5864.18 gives 18.52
